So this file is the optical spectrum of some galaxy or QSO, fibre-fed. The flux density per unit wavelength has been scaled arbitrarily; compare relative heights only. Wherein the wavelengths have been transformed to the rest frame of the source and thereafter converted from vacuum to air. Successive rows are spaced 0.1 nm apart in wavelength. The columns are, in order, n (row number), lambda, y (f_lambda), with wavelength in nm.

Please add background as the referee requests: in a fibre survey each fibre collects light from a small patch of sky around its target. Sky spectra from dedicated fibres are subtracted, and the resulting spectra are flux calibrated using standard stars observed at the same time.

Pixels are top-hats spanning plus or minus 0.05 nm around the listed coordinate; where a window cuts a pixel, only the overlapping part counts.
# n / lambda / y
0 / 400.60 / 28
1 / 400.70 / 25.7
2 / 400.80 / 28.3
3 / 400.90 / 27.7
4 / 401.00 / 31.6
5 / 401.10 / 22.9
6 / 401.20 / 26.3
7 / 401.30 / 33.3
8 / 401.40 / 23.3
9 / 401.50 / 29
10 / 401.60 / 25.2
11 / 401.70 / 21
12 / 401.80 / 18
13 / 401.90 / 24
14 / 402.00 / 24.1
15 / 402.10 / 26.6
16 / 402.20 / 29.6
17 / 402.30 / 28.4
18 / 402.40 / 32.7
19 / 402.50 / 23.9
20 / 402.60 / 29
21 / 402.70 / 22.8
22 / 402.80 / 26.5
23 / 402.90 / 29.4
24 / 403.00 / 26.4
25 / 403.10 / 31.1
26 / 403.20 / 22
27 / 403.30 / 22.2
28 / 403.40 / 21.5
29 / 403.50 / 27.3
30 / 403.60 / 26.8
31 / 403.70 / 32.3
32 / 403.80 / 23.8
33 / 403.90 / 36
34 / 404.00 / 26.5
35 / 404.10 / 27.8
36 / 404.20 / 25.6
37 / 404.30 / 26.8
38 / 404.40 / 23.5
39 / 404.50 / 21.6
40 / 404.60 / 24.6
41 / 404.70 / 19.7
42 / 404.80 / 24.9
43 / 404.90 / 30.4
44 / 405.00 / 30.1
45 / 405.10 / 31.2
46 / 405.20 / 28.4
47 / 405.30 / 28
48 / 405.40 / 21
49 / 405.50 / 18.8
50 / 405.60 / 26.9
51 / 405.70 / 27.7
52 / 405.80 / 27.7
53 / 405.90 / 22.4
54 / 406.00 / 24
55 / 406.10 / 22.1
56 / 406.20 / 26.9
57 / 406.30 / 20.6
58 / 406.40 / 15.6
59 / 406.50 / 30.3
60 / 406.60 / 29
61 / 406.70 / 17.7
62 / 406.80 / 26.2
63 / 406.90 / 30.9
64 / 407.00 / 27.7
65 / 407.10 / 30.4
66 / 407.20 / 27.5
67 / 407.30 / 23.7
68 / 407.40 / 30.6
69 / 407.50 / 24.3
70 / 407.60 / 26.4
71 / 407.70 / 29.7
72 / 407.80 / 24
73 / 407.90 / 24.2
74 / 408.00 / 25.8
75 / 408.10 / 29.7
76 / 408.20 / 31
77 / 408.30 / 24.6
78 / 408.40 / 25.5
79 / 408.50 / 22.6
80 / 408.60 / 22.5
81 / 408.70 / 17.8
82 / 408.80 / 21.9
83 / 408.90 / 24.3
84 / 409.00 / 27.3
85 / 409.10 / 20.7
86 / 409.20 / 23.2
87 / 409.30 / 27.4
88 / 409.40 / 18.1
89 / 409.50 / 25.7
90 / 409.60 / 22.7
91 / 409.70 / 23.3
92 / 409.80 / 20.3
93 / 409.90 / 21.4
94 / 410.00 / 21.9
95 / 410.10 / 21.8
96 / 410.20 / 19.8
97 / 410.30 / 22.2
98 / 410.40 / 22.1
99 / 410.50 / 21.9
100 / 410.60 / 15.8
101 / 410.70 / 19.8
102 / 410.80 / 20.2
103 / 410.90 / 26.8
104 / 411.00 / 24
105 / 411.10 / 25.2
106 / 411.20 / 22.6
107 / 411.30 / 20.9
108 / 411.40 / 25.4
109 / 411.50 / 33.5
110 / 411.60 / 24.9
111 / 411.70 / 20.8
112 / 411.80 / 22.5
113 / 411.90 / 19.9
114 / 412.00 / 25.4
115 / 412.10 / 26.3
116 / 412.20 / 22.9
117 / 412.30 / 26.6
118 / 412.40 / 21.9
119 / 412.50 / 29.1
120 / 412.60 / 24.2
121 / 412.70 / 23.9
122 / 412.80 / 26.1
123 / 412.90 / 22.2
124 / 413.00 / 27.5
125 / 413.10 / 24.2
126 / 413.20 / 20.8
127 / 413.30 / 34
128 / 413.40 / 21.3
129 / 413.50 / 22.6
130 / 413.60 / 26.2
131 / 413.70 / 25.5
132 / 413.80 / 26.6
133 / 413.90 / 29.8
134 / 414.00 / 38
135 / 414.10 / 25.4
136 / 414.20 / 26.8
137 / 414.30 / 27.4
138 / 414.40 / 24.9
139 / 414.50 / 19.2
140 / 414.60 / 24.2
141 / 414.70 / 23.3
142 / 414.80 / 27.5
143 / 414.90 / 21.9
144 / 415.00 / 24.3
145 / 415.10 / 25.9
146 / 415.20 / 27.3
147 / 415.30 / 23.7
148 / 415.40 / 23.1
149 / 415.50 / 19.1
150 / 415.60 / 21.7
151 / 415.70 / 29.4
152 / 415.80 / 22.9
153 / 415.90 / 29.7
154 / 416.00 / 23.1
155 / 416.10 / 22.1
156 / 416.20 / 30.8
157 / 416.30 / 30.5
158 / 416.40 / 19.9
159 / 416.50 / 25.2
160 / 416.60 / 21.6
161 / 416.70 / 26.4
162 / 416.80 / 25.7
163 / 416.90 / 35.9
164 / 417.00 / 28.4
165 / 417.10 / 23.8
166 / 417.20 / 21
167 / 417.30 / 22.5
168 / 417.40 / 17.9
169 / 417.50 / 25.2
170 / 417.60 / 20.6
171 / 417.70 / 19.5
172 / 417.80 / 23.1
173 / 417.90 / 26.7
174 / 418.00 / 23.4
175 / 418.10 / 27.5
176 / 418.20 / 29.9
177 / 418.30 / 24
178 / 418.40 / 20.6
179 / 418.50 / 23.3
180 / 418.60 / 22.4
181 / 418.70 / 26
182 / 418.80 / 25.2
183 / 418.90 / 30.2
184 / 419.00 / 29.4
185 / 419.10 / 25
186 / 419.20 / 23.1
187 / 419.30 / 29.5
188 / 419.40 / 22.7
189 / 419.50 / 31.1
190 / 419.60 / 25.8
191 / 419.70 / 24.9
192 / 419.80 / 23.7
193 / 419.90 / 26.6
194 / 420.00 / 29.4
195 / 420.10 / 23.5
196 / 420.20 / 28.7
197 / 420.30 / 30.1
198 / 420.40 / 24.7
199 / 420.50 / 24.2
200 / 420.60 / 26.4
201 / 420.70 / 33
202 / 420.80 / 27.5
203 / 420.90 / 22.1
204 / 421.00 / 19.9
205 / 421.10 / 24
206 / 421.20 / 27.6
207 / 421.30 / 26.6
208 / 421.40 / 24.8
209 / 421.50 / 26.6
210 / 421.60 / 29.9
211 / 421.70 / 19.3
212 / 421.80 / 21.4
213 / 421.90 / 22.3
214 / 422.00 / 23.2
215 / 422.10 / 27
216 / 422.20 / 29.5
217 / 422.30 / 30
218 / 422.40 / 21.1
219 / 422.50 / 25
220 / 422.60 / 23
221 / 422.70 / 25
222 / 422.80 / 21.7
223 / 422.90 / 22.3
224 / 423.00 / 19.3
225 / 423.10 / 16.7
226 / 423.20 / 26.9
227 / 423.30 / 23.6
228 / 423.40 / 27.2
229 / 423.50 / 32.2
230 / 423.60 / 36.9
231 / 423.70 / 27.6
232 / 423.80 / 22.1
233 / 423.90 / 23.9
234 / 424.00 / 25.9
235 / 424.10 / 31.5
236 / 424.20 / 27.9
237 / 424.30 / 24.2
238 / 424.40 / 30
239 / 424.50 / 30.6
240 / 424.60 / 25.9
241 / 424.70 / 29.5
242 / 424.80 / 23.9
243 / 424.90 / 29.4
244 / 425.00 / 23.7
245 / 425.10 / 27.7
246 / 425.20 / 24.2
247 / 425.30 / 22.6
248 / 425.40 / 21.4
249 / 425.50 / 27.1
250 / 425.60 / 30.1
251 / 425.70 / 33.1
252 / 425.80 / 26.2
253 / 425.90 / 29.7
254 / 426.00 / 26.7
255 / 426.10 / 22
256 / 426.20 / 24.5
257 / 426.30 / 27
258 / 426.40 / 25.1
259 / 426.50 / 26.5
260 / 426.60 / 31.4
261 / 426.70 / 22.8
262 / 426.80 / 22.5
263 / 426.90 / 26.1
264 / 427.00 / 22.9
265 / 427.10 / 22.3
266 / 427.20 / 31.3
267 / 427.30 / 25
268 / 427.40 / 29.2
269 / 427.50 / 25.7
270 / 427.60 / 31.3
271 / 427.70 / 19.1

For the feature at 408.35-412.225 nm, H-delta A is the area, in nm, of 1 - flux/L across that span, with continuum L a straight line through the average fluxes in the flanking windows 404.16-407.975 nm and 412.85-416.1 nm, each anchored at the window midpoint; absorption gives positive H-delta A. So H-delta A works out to 0.39 nm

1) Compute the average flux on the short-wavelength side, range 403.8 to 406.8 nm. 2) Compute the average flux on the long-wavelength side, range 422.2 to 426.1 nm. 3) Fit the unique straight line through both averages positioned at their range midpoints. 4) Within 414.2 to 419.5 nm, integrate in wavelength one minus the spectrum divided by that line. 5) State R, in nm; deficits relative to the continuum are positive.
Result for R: 0.21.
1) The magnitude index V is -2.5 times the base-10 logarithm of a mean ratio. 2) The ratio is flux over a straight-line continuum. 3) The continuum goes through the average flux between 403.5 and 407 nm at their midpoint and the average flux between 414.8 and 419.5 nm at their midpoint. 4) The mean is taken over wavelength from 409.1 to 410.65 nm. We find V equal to 0.17 mag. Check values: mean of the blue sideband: 25.8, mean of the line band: 21.8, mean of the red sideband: 24.9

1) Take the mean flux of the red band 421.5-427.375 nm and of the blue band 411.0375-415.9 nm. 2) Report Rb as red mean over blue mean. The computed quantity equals 1.03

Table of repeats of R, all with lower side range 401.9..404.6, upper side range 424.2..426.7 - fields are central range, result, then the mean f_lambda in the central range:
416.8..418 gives 0.12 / 24.1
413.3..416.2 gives 0.14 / 25.4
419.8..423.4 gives 0.23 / 25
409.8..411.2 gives 0.26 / 21.7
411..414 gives 0.17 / 25.1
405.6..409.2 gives 0.19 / 25.2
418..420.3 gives 0.05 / 26.1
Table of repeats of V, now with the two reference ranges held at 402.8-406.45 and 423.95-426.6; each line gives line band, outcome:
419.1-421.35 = 0.02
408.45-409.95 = 0.15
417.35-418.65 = 0.13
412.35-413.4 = 0.04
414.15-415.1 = 0.08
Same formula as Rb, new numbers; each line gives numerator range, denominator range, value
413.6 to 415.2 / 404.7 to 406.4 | 1.03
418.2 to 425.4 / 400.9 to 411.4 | 1.03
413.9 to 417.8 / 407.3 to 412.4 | 1.05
